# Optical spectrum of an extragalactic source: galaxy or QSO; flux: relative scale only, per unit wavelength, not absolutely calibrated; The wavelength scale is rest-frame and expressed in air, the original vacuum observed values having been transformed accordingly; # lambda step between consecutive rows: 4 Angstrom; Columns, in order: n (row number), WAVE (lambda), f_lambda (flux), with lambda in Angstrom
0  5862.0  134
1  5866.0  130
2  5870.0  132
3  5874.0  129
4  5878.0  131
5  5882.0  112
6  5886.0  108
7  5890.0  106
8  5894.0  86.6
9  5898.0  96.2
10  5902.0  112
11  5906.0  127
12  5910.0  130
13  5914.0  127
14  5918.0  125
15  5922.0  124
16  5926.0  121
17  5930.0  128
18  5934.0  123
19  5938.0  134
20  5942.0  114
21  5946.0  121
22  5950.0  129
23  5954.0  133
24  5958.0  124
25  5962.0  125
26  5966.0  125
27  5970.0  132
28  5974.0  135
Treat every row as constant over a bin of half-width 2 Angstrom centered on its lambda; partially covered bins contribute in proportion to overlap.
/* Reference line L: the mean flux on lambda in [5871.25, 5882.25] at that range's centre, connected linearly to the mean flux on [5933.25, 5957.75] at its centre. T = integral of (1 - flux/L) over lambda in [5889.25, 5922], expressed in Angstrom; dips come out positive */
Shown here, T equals 3.0 Angstrom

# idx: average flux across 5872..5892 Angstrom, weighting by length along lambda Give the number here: 117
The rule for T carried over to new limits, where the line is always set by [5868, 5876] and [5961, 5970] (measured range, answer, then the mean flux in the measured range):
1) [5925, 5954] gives 0.6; 125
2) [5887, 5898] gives 2.7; 97.3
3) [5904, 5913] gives 0.0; 128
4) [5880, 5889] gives 1.4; 110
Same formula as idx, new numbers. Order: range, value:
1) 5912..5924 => 125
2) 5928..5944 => 125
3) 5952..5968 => 127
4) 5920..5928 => 122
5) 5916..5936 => 124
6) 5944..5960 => 127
